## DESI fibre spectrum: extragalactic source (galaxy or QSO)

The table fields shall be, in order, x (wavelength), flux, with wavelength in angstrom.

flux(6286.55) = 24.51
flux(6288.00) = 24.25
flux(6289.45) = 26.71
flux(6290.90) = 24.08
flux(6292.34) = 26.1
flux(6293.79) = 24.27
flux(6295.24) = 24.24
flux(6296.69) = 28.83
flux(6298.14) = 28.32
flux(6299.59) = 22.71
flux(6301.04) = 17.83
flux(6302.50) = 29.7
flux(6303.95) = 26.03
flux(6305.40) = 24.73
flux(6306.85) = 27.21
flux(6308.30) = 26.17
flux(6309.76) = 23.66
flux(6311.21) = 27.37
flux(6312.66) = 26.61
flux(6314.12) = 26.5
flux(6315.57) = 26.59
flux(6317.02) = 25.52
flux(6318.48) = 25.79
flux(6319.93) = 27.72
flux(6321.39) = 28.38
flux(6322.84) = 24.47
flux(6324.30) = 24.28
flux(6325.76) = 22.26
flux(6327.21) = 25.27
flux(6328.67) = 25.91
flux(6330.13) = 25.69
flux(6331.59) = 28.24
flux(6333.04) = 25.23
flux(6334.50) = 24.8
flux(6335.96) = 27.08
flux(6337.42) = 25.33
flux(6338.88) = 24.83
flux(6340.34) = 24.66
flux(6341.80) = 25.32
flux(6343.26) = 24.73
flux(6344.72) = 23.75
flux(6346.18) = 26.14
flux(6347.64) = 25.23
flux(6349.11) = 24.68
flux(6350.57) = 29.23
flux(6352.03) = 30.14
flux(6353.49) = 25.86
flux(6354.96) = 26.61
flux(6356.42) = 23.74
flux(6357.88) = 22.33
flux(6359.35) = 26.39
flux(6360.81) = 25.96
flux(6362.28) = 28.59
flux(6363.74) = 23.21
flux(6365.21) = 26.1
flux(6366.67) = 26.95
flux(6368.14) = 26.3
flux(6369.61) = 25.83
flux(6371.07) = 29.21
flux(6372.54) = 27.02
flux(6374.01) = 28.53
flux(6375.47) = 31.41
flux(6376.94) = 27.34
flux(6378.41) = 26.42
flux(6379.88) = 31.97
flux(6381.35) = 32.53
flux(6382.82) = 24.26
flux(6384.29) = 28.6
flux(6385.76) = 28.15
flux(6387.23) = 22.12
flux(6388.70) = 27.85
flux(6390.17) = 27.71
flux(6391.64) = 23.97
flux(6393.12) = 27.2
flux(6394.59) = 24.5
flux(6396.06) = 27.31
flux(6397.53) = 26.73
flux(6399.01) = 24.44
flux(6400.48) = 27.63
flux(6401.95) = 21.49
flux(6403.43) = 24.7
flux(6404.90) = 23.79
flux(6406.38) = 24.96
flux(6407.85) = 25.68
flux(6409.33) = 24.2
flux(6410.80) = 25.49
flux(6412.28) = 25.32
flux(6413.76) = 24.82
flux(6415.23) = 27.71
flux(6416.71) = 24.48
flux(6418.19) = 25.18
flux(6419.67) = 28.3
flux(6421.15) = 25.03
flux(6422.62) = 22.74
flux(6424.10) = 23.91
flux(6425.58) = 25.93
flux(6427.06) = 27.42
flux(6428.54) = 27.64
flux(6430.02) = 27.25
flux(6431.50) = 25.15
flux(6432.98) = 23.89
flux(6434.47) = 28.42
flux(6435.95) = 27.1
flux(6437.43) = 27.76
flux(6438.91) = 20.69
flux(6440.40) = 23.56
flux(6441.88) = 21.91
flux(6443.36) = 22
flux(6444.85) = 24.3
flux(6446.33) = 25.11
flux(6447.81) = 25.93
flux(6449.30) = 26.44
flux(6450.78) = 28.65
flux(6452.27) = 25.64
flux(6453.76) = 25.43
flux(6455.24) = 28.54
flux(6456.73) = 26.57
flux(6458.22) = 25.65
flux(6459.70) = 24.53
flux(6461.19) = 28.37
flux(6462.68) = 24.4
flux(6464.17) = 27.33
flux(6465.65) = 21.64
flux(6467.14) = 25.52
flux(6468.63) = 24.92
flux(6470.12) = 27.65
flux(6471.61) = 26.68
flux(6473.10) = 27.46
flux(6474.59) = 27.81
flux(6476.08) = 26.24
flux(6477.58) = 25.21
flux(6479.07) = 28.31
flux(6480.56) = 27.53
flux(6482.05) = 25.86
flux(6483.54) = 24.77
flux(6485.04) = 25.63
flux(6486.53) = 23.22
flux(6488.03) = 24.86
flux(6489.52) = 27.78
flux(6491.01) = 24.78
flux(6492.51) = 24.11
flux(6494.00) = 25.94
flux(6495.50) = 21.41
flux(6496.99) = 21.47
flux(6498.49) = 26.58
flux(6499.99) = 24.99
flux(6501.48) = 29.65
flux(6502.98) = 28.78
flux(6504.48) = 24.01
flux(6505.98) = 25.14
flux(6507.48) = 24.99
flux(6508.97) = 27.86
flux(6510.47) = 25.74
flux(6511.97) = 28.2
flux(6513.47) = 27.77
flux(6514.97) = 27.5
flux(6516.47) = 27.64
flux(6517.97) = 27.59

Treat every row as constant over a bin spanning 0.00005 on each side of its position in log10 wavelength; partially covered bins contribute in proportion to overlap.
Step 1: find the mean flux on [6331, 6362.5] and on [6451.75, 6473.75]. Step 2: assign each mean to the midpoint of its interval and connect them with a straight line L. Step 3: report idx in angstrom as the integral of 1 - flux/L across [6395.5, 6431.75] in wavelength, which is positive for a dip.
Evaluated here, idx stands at 0.6 angstrom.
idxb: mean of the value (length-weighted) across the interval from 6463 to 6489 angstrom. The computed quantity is 25.9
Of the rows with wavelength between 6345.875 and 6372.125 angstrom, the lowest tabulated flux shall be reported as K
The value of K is 22.33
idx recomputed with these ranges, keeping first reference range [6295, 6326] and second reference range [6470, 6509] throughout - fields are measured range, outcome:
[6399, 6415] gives 0.6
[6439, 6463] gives 0.4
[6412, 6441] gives 0.2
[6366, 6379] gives -1.0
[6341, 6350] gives 0.2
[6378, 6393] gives -0.9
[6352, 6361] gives 0.1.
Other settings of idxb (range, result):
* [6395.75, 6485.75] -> 25.6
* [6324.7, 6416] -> 26.1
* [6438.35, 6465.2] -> 25.3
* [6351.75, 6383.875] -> 27.1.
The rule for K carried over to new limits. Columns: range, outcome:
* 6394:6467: 20.69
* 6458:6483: 21.64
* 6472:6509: 21.41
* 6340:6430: 21.49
